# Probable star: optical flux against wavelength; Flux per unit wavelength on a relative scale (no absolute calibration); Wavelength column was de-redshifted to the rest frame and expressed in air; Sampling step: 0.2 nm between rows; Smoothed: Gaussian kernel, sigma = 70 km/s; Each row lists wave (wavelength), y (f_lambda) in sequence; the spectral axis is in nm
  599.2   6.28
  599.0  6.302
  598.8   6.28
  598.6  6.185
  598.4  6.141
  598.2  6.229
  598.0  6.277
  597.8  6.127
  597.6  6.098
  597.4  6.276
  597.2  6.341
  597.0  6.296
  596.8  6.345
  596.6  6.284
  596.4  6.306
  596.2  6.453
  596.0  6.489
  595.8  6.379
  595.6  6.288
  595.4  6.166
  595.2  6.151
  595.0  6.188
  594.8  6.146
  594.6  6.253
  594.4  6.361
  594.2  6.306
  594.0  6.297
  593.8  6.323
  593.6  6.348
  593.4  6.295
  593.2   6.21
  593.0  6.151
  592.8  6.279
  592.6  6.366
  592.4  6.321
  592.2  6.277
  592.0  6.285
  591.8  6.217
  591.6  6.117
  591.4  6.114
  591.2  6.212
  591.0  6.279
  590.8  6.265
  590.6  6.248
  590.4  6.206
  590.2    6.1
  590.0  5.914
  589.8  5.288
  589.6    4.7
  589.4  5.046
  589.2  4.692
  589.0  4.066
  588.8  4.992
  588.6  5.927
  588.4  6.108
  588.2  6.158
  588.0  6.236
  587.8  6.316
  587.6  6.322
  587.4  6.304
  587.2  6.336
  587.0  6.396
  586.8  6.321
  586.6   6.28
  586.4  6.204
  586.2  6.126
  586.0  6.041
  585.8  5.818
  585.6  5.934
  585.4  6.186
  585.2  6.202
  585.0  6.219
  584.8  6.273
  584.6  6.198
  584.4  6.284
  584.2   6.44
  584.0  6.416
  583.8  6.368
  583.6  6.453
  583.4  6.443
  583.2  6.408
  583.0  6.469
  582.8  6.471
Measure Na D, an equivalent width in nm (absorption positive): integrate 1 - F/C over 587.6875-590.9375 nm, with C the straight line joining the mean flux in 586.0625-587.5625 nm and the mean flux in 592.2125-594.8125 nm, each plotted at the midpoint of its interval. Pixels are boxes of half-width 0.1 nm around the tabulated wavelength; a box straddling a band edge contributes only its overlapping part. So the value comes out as 0.325 nm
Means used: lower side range 6.28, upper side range 6.29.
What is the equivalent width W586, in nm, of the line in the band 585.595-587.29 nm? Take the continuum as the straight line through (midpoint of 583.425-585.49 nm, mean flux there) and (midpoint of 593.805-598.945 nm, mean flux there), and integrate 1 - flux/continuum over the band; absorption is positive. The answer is 0.03 nm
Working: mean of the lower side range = 6.31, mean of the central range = 6.17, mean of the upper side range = 6.27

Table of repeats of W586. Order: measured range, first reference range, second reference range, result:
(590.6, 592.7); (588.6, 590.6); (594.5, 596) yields -0.22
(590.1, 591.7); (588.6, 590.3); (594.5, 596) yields -0.23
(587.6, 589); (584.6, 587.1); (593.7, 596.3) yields 0.08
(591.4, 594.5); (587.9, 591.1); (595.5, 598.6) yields -0.18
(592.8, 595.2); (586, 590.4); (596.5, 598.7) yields -0.07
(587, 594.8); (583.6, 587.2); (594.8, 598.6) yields 0.29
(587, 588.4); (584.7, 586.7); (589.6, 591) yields -0.05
